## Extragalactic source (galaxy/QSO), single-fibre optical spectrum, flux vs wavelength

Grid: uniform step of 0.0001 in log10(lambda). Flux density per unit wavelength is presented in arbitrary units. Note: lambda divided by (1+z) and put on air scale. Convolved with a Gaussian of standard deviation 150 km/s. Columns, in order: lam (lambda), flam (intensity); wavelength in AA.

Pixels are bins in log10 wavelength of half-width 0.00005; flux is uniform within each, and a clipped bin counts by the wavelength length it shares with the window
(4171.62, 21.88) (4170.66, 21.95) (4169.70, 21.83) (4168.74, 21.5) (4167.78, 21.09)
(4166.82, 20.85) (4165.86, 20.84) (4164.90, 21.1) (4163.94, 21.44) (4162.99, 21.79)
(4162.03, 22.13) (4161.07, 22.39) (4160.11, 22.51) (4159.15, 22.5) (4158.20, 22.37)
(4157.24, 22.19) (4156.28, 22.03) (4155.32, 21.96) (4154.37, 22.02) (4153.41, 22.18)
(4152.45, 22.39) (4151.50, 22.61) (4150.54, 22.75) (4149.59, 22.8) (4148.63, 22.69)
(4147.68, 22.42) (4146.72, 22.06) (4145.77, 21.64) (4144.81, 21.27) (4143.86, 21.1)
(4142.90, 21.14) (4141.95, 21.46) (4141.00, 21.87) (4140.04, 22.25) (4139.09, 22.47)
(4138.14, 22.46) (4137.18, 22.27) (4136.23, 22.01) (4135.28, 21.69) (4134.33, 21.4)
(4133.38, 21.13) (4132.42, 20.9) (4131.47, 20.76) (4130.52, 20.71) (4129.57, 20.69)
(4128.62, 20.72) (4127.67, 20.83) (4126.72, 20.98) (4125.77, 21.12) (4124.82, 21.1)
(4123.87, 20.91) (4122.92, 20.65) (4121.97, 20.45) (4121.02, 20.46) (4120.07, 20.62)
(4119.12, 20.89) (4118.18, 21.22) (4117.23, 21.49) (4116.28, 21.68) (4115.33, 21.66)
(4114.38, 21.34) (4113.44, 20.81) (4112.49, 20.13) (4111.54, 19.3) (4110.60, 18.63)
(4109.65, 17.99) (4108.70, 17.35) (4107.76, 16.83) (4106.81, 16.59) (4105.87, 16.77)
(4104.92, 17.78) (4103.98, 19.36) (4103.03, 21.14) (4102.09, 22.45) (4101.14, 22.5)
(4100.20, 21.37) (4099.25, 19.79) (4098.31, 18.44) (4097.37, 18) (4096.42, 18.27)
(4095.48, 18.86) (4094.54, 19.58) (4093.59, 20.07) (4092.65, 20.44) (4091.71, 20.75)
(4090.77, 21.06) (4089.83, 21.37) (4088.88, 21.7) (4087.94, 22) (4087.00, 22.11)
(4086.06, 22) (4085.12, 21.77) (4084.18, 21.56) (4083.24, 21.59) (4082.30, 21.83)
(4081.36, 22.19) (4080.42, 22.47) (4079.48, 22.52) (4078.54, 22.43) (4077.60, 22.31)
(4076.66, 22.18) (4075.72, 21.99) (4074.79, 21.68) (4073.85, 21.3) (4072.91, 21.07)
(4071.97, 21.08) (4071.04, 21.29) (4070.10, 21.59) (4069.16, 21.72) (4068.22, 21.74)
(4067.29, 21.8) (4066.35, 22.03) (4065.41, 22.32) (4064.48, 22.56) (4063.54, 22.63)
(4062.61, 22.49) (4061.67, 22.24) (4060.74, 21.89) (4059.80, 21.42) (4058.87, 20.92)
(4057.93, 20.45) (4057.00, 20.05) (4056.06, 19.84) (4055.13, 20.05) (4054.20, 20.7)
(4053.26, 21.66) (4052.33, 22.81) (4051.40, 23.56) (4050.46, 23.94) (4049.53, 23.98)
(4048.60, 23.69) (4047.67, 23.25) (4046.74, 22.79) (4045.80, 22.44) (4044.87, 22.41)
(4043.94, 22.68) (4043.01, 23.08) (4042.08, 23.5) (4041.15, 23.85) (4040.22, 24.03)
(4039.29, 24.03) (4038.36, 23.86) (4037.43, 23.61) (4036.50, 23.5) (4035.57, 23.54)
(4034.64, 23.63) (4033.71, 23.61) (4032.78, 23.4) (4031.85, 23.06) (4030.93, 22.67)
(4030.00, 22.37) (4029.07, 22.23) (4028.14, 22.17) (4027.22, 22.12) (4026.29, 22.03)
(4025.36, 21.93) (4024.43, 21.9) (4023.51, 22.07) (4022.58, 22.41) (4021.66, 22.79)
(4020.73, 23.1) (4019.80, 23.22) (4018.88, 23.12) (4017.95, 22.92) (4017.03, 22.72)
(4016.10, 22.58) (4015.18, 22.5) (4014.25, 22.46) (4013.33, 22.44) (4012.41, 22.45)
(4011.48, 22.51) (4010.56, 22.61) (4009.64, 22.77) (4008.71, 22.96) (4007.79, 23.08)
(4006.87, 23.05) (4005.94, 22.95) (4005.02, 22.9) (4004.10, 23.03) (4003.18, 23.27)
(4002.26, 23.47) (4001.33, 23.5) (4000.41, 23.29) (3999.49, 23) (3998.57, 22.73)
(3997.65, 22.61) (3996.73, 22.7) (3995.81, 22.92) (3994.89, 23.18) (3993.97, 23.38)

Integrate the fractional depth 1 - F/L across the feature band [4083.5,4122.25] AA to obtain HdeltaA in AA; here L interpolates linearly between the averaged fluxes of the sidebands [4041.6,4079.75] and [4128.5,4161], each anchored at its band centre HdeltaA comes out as 3.18 AA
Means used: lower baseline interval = 22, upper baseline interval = 21.9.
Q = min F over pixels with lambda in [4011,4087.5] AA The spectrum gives 19.84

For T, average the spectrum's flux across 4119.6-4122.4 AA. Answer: 20.5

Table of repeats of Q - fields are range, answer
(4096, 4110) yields 16.59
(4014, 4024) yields 22.07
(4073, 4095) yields 19.58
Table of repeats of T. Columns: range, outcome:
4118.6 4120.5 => 20.8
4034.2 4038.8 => 23.6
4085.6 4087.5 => 22.1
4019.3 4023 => 22.9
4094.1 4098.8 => 18.7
